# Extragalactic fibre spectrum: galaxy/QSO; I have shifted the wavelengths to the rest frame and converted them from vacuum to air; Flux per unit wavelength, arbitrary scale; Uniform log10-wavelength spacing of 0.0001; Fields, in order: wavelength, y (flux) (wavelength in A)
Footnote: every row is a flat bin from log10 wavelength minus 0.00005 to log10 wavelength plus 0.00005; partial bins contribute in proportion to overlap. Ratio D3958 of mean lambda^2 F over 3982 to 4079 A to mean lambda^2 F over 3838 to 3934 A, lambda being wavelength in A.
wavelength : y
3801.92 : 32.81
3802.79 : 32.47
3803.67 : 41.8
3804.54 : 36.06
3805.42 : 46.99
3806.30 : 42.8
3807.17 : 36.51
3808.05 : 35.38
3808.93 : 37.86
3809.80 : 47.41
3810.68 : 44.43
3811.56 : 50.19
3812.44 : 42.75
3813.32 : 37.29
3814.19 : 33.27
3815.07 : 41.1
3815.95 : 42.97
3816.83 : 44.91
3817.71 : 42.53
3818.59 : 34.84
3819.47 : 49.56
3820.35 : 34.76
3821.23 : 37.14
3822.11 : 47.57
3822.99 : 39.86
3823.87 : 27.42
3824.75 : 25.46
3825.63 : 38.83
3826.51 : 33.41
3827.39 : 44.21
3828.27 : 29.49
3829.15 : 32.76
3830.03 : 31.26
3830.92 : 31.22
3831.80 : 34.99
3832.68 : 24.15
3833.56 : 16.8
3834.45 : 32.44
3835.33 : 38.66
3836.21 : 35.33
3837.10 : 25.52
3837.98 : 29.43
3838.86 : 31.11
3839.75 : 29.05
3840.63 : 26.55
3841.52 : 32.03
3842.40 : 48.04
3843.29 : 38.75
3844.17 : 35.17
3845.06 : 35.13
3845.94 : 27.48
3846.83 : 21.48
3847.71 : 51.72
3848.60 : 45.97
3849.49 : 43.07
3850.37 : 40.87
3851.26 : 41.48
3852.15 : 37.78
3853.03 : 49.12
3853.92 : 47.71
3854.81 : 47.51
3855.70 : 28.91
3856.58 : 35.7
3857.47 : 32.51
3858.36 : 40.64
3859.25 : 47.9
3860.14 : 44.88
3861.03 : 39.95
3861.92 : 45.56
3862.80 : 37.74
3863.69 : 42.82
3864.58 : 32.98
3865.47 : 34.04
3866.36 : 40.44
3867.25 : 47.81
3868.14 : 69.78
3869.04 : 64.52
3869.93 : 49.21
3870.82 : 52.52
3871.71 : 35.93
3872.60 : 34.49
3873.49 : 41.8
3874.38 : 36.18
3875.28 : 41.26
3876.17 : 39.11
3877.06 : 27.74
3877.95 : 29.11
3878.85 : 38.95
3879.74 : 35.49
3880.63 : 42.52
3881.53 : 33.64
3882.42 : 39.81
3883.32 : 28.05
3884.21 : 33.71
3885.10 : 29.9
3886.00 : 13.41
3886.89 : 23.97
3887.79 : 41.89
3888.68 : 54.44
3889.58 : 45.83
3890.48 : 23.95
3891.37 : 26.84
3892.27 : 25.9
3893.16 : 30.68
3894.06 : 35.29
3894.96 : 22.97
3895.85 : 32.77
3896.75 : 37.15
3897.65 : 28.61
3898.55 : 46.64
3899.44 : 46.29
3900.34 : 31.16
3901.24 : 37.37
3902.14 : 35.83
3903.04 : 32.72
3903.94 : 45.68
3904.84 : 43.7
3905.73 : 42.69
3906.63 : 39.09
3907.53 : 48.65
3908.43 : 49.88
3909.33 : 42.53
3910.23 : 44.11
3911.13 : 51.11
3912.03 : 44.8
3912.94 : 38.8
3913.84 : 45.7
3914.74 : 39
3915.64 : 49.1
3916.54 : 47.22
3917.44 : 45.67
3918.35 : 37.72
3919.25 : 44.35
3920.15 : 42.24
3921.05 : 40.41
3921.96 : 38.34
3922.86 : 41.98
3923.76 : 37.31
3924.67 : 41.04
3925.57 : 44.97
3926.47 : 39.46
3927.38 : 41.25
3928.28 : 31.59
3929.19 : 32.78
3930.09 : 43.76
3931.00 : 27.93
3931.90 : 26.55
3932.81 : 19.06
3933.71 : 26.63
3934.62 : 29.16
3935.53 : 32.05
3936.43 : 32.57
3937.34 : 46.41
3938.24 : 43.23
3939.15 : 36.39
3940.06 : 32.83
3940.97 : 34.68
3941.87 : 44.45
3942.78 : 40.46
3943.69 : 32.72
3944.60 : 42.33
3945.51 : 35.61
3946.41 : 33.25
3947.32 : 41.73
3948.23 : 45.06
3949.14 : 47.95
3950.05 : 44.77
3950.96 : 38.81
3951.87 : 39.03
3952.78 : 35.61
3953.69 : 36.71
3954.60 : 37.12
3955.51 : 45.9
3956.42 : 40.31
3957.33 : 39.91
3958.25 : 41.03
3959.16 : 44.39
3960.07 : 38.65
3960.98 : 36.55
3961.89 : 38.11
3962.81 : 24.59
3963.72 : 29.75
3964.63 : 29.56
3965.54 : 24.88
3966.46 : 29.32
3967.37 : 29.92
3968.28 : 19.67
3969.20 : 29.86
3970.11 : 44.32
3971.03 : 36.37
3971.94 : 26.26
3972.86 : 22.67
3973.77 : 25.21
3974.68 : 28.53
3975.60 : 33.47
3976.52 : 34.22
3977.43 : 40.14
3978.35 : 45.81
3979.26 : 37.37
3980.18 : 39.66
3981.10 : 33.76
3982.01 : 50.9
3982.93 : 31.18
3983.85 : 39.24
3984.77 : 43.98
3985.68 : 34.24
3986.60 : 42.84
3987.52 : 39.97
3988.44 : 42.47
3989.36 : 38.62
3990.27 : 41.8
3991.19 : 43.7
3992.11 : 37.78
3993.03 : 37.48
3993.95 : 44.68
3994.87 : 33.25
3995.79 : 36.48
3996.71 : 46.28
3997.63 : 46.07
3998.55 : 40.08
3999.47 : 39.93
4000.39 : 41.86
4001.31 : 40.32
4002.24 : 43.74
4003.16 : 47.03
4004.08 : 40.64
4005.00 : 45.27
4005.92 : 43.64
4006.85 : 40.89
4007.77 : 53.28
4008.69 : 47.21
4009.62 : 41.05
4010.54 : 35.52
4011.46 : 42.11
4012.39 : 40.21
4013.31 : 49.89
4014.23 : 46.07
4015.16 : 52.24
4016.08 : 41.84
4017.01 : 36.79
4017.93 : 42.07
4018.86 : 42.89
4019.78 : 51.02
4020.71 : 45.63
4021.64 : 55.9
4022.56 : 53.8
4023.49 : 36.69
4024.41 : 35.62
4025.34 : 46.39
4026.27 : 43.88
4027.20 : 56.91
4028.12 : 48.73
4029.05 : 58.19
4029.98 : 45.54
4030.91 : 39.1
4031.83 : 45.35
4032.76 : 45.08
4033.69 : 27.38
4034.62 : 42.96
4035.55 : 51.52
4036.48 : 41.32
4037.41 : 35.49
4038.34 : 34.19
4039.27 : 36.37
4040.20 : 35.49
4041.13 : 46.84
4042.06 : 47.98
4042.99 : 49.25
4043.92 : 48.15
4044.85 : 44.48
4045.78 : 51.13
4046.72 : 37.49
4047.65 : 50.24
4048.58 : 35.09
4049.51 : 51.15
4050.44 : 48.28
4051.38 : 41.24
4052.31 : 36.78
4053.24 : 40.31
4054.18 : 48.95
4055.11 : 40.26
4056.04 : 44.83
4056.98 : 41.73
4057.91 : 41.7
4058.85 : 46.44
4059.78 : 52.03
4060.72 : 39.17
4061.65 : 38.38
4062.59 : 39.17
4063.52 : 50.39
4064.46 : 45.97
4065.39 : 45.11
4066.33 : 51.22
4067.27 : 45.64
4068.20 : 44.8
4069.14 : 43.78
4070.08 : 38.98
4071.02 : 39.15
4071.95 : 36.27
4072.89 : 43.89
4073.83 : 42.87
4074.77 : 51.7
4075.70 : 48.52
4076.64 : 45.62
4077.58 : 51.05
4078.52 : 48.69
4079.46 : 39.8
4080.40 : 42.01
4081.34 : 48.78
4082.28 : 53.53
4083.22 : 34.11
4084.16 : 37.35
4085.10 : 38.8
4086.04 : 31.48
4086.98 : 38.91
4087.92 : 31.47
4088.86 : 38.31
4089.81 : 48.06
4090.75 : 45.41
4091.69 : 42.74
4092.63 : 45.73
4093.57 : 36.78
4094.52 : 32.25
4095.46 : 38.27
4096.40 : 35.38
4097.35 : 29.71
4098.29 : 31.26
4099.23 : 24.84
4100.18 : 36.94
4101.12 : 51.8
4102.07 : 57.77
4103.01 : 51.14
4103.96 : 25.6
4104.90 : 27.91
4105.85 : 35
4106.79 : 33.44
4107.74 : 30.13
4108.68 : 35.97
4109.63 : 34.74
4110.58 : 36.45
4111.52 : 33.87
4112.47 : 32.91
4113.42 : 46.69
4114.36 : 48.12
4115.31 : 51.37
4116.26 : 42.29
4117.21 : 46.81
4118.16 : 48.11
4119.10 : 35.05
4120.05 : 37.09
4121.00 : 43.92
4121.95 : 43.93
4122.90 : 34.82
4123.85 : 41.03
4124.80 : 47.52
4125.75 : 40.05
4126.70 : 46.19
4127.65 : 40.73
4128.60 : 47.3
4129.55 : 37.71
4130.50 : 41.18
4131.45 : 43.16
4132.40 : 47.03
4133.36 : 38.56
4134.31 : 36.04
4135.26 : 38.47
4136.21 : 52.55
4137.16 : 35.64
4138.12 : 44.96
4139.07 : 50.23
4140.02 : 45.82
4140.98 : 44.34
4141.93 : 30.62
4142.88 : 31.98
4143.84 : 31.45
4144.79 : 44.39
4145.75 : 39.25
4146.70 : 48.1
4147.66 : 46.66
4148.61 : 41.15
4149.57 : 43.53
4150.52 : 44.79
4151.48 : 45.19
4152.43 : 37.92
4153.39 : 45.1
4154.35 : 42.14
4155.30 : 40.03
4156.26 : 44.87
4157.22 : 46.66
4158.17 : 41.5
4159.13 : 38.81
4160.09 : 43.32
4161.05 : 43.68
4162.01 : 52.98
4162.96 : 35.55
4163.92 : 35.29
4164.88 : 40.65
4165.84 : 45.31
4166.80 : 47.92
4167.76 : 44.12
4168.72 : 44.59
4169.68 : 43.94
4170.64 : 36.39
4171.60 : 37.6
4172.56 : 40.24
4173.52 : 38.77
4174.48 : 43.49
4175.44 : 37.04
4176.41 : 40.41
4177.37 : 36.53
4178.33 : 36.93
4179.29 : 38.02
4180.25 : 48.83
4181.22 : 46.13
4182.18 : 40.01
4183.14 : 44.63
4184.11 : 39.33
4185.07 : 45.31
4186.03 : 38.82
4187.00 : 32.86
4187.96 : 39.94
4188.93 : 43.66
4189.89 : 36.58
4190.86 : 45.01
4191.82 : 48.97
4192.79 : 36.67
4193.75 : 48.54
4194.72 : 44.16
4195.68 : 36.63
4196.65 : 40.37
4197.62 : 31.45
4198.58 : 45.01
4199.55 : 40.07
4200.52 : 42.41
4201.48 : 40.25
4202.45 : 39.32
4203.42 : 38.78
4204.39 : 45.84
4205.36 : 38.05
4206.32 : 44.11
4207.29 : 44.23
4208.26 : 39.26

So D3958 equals 1.21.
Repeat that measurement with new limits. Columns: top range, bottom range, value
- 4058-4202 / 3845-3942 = 1.20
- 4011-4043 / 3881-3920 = 1.23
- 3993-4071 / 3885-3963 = 1.21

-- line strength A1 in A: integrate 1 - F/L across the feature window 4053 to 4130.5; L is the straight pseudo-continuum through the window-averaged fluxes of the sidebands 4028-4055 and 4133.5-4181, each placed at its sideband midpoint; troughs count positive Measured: 2.4 A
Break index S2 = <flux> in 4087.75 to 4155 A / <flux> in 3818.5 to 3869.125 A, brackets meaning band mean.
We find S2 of 1.1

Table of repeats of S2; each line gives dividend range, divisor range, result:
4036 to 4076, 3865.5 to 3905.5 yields 1.16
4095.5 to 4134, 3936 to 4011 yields 1.04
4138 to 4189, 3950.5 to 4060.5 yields 1.02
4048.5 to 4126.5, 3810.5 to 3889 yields 1.09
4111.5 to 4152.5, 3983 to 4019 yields 1.00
